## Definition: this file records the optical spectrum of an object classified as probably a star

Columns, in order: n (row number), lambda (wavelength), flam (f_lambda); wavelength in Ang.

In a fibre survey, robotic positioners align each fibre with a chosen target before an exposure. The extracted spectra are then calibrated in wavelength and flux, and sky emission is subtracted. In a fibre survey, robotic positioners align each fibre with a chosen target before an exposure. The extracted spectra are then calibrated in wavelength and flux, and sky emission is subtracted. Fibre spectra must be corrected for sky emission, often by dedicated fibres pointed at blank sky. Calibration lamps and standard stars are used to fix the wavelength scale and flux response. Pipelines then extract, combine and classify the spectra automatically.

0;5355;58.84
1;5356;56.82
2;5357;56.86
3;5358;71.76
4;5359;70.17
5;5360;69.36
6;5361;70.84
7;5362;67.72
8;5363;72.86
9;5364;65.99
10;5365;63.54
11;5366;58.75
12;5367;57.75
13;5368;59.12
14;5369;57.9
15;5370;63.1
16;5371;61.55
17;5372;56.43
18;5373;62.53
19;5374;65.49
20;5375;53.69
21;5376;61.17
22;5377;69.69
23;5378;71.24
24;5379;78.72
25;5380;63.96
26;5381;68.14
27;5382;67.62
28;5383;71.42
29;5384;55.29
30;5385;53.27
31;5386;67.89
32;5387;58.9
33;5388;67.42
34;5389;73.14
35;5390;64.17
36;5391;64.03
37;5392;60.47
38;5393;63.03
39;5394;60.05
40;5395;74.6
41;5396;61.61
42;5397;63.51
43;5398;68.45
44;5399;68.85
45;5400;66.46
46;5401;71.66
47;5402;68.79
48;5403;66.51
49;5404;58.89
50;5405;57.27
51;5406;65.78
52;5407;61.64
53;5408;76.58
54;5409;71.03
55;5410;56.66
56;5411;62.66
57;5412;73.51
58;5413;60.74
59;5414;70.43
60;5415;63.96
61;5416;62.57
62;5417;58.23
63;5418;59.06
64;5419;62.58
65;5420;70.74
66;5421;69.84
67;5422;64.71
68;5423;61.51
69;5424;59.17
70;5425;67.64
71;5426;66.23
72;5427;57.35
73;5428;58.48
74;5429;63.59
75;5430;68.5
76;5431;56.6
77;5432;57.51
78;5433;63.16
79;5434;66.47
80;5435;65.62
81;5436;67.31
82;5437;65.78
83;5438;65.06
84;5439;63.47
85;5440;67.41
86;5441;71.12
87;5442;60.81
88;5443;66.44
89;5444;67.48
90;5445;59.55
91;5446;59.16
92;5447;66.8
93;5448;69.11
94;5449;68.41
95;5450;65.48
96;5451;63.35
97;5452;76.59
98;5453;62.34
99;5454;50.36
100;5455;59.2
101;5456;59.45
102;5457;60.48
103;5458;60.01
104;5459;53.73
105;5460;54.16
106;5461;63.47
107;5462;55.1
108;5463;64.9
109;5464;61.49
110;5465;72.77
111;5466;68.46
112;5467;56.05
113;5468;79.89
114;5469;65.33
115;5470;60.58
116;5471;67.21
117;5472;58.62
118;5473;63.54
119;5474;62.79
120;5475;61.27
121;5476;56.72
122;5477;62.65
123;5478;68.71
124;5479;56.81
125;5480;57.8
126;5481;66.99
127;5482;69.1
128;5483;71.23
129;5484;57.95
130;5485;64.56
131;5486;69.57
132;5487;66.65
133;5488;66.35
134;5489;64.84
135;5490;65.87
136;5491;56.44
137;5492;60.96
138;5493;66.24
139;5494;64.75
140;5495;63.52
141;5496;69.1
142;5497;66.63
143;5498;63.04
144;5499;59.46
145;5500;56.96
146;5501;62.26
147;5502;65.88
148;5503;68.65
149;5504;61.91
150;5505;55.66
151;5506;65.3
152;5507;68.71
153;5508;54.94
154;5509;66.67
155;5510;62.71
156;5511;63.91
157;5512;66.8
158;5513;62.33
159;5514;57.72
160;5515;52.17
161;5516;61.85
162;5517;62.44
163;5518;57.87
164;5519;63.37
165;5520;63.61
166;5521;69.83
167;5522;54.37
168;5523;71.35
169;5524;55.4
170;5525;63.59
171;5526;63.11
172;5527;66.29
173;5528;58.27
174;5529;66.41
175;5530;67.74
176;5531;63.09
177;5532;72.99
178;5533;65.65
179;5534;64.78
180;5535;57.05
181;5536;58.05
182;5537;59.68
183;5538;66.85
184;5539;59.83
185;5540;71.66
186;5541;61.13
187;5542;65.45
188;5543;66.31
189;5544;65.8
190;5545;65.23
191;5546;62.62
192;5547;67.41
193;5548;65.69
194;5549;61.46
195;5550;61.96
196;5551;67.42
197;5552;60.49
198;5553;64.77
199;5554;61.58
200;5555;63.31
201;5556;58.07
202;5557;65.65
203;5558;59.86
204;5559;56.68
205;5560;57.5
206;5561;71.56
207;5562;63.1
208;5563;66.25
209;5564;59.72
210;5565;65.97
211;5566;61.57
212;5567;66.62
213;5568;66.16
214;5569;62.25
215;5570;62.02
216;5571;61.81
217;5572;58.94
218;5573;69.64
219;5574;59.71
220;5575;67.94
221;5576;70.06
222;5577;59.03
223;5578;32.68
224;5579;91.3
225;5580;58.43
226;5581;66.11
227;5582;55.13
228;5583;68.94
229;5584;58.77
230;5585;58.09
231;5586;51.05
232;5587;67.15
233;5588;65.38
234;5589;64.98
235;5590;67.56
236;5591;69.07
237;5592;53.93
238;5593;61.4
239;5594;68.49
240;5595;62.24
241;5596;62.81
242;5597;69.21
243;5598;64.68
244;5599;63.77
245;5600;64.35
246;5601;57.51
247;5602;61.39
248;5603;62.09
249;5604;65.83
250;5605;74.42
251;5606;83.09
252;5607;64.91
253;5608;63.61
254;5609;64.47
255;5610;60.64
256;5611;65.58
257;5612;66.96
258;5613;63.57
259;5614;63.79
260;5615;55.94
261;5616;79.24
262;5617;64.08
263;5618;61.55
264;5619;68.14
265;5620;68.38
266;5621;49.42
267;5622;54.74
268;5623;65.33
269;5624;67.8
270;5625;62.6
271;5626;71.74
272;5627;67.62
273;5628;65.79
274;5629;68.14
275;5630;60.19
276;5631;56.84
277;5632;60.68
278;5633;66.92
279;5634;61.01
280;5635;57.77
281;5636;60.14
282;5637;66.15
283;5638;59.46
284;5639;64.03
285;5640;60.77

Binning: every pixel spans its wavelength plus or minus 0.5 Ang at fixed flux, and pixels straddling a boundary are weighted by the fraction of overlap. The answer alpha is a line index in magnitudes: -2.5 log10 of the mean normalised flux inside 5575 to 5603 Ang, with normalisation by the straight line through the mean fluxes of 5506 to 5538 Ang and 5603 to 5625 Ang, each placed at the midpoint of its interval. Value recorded 0.03 mag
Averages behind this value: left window 62.8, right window 65.2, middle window 62.8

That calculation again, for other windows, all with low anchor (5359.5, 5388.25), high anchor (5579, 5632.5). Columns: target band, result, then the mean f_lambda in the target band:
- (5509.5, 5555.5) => 0.01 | 63.3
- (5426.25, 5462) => 0.02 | 62.9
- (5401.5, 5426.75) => -0.01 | 64.6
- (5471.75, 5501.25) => 0.01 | 63.4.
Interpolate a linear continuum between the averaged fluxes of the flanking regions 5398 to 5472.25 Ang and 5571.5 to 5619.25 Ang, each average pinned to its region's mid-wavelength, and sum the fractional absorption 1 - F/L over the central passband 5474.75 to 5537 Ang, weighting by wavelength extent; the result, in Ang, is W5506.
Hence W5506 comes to 0.9 Ang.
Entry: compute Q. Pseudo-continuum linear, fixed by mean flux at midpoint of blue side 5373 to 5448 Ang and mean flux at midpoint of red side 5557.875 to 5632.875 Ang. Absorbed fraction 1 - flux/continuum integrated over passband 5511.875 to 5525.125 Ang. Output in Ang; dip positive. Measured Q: 0.56 Ang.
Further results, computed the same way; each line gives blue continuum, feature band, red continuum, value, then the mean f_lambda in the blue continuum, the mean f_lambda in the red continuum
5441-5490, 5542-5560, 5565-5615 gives 0.2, 63.5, 63.8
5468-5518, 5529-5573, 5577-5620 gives 0.0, 63.2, 64.1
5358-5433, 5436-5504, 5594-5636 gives 0.8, 64.5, 64.4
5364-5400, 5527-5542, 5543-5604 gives -0.2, 64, 63.1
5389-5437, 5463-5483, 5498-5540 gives -0.2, 64.5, 62.7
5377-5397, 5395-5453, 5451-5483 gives -0.7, 65.6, 62.6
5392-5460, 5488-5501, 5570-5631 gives 0.2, 64.1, 63.9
